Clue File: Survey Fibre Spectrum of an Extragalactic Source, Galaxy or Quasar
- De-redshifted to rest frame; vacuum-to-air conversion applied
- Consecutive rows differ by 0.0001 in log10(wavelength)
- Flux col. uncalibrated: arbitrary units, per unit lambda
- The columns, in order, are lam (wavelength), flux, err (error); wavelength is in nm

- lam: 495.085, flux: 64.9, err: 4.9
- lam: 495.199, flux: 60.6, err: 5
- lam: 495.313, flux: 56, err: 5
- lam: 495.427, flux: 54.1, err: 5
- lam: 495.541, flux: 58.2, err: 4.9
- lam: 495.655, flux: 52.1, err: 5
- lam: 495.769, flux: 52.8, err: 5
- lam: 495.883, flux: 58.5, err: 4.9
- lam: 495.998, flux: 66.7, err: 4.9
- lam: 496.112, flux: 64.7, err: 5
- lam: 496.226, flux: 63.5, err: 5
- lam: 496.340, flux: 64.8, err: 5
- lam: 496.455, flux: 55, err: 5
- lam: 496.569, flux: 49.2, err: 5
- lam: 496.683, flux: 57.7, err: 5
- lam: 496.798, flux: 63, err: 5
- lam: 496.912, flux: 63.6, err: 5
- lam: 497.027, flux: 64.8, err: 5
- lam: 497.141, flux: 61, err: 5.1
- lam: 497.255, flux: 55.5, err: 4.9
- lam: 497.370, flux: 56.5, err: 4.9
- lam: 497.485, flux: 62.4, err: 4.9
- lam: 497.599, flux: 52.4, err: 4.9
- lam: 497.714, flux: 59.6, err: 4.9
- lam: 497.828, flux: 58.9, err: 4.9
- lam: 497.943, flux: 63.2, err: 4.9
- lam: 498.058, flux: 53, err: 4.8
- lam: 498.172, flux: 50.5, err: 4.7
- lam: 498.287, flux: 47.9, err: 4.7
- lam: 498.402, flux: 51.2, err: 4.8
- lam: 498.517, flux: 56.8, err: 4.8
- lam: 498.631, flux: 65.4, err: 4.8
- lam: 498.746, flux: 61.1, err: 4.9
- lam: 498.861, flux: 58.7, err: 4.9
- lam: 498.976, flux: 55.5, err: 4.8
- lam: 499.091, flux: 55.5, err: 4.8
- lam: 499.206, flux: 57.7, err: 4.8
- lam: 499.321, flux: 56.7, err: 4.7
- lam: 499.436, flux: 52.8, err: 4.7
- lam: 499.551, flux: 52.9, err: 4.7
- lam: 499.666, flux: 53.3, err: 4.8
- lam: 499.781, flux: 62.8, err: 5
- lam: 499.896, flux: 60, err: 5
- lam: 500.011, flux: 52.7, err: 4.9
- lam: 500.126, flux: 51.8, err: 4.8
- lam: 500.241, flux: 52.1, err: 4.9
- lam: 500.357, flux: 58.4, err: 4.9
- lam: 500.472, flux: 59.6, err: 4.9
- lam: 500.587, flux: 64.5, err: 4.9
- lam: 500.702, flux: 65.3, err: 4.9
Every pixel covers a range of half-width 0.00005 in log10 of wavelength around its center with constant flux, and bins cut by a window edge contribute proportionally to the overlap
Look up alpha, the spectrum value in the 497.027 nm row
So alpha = 64.8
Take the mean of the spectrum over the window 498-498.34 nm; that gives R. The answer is 50.5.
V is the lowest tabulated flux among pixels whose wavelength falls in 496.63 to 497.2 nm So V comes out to 57.7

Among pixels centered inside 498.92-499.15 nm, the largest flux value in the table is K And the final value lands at 55.5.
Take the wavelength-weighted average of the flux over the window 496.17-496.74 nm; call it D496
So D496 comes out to 58.1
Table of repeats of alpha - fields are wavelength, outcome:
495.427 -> 54.1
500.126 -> 51.8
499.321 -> 56.7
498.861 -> 58.7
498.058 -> 53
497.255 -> 55.5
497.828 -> 58.9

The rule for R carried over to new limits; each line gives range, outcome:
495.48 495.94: 55.5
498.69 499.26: 57.6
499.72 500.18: 56.9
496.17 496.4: 63.9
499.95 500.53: 55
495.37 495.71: 54.9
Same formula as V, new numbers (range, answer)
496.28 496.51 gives 55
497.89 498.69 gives 47.9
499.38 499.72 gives 52.8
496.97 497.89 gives 52.4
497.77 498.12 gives 53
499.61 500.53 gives 51.8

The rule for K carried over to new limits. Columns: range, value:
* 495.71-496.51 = 66.7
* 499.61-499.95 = 62.8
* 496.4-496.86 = 63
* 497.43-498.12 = 63.2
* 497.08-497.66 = 62.4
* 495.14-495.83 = 60.6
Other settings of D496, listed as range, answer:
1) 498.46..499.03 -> 59.6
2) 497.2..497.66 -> 56.6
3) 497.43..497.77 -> 58.1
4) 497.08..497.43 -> 57.8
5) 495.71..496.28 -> 61.2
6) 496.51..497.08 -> 59.6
